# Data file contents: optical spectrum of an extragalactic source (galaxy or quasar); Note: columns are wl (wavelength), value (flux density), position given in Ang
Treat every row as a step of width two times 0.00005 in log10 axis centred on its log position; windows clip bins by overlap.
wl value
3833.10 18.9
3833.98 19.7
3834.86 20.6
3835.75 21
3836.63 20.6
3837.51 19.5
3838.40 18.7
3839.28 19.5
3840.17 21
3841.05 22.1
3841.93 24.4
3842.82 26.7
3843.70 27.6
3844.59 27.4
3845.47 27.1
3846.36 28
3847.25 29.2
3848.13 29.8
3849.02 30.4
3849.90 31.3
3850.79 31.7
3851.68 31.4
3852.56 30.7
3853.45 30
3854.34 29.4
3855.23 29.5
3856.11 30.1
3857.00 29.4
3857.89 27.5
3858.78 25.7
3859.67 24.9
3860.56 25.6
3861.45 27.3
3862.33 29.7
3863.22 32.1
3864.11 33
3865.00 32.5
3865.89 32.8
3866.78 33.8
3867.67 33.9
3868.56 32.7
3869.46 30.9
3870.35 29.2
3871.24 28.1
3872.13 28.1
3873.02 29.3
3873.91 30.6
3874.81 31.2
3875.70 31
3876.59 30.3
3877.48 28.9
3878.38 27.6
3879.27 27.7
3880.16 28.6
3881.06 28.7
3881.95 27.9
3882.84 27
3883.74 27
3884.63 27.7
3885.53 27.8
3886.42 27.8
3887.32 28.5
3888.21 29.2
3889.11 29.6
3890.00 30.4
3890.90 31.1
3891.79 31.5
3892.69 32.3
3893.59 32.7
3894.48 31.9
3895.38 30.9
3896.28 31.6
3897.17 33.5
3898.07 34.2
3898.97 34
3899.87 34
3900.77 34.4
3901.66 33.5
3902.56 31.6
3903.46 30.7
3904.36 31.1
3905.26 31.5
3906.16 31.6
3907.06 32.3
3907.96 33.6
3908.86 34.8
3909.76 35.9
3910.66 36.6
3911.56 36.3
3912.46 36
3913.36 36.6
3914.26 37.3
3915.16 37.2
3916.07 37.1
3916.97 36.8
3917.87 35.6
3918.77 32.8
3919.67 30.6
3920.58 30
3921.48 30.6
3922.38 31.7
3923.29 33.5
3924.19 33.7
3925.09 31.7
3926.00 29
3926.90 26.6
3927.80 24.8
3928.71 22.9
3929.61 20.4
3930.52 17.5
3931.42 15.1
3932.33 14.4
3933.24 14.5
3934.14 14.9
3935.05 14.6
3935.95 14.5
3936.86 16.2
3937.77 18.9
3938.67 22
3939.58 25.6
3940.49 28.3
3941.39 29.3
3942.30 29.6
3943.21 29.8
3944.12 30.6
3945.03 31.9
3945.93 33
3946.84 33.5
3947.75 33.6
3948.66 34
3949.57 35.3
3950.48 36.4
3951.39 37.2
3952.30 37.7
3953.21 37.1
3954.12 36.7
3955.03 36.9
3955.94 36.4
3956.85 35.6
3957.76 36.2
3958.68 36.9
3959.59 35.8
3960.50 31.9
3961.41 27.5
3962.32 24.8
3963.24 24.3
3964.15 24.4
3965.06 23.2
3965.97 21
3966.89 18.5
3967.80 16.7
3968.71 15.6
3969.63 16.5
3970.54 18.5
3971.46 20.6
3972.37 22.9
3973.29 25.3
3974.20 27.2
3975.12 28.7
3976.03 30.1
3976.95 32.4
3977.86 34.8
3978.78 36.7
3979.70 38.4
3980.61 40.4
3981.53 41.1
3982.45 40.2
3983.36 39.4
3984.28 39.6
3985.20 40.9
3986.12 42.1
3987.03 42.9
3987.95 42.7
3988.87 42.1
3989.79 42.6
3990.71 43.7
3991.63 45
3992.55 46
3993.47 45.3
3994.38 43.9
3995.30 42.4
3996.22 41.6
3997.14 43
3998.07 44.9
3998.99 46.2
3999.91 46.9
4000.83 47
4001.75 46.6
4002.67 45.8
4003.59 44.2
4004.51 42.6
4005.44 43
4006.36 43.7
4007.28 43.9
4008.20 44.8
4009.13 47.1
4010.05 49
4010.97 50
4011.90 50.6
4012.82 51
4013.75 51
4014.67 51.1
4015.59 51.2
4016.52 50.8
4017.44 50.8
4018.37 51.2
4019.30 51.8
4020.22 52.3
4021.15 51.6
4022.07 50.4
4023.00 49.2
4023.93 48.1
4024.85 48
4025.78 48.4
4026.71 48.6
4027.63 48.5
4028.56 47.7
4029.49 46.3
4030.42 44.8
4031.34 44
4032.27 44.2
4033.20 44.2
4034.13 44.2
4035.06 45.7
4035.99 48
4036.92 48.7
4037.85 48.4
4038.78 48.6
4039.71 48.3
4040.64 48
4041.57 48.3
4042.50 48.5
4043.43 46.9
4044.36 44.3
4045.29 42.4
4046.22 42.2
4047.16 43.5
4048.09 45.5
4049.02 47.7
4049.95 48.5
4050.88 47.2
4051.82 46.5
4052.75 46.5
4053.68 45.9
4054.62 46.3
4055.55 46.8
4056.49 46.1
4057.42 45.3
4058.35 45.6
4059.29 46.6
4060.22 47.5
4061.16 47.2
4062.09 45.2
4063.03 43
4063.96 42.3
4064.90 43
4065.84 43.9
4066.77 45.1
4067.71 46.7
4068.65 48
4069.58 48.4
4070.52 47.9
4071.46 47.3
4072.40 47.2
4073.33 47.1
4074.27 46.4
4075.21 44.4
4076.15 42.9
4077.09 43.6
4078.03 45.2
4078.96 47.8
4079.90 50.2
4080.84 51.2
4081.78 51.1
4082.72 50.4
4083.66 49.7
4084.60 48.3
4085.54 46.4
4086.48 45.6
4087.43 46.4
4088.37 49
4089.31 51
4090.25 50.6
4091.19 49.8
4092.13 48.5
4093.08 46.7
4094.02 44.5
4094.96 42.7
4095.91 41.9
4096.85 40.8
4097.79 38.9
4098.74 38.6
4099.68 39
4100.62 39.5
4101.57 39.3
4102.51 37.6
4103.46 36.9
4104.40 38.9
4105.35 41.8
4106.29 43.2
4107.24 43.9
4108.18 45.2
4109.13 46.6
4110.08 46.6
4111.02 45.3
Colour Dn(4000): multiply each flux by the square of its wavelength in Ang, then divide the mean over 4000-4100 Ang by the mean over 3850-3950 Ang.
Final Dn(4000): 1.70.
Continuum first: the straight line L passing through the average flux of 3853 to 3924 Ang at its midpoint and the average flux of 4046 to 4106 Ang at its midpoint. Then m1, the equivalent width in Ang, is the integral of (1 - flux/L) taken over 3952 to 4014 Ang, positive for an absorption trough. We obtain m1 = 2.2 Ang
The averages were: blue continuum 31.3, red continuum 45.4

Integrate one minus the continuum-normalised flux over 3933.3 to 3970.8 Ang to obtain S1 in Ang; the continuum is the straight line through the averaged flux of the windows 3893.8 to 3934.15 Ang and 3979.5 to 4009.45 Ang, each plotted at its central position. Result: 9.1 Ang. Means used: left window 30.7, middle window 27.8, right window 43.4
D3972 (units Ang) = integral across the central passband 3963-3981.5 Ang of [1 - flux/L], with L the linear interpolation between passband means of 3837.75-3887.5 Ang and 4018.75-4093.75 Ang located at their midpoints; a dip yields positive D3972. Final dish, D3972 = 6.1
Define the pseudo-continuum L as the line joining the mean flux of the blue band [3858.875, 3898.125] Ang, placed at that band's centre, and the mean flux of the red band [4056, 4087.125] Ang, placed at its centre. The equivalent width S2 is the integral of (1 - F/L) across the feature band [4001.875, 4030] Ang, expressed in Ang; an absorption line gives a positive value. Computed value -4.5 Ang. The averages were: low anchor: 29.9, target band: 48.4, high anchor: 46.6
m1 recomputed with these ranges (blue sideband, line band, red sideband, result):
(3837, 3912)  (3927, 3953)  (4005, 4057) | 8.12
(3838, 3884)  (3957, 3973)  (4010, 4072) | 5.97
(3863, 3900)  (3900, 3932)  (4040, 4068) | 1.92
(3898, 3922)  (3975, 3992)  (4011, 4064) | 0.99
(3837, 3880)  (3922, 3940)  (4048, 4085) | 6.56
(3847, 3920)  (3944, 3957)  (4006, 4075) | 0.98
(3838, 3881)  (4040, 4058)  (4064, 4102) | -1.22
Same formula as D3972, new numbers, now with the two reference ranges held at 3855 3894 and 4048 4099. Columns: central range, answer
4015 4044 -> -3.8 Ang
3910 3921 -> -0.8 Ang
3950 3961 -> 0.1 Ang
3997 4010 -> -1.5 Ang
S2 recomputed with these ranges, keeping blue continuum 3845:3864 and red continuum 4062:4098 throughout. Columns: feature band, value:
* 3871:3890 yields 1.46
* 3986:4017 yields -4.08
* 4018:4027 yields -1.70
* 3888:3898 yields 0.19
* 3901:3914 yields -0.22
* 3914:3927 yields 0.44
